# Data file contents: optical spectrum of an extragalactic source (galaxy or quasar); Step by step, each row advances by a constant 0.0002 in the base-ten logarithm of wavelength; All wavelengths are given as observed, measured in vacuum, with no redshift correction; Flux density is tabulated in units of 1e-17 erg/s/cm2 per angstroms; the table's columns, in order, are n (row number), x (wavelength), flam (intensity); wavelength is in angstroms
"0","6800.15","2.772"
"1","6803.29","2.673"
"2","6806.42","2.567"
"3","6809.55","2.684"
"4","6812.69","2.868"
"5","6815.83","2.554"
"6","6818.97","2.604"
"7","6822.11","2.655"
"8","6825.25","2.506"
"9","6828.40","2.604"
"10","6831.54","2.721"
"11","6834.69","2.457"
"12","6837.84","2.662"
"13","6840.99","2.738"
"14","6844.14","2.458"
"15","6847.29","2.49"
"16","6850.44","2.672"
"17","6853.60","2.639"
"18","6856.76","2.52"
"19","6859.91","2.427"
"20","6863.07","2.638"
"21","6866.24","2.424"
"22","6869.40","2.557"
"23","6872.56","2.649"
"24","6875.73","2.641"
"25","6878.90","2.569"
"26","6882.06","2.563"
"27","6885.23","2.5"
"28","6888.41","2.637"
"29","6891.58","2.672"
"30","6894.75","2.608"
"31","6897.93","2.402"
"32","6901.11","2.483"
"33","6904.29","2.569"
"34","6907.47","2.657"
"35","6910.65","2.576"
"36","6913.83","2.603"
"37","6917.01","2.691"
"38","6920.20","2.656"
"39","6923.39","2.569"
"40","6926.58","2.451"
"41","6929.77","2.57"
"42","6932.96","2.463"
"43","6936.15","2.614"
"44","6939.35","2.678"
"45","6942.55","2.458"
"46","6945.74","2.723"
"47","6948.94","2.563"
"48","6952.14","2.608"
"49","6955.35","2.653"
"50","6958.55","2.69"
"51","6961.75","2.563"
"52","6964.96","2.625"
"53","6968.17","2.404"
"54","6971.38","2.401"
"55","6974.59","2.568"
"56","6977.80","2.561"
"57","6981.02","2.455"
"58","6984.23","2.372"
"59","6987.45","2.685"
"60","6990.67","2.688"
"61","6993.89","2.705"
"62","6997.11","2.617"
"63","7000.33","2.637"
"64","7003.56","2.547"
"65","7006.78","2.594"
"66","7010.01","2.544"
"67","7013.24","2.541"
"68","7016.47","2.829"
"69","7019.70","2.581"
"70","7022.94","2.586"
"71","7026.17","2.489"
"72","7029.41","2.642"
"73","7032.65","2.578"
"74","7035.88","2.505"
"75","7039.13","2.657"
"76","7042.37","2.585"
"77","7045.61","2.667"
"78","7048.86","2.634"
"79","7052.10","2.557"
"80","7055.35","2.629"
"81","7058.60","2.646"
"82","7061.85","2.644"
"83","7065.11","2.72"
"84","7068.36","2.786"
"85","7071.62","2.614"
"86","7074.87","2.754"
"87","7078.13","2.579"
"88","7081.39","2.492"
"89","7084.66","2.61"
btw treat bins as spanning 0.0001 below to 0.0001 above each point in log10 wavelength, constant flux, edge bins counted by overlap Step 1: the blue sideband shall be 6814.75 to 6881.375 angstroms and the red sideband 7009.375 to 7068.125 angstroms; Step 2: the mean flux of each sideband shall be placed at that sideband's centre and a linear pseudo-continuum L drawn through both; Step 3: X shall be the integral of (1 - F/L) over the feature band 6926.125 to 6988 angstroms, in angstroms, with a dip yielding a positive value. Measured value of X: 1.12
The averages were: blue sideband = 2.58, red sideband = 2.62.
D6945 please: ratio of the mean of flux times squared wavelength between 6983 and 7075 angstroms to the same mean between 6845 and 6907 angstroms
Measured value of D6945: 1.1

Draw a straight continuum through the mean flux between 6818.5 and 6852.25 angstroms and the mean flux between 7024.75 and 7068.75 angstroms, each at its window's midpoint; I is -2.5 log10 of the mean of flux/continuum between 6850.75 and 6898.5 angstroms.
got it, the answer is 0.01 mag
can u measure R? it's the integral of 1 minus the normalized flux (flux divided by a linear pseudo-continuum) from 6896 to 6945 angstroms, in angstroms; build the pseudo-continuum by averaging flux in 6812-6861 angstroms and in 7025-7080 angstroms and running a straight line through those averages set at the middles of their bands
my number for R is 0.8 angstroms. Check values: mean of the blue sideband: 2.6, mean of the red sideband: 2.63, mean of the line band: 2.57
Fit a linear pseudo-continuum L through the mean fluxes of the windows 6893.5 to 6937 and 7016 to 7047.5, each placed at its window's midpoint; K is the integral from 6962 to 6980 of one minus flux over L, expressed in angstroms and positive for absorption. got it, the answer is 0.5 angstroms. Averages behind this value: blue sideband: 2.56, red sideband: 2.6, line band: 2.51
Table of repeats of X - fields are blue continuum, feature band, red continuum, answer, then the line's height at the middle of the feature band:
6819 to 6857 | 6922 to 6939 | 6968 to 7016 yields 0.2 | 2.58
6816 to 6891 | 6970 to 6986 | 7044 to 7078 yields 0.9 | 2.63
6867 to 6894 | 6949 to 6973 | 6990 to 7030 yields 0.4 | 2.61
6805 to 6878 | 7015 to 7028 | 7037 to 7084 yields 0.1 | 2.63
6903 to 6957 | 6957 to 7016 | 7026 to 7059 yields 0.6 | 2.6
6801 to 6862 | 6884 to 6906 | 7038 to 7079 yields 0.6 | 2.62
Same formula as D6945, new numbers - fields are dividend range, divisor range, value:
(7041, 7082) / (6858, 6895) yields 1.08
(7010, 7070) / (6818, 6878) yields 1.07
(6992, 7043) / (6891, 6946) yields 1.04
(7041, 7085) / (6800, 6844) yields 1.07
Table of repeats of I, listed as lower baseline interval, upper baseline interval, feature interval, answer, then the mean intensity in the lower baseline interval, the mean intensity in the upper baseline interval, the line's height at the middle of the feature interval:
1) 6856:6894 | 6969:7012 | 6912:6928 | -0.012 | 2.57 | 2.56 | 2.57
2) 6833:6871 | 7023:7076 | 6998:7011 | 0.012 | 2.56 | 2.63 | 2.61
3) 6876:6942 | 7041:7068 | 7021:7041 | 0.024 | 2.58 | 2.64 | 2.63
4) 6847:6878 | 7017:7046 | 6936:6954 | -0.011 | 2.57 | 2.59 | 2.58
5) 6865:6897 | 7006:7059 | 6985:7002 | -0.022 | 2.58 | 2.6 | 2.6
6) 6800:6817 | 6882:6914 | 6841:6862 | 0.031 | 2.68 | 2.57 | 2.63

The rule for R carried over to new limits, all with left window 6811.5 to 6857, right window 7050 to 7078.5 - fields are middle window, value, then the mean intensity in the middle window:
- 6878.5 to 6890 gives 0.24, 2.57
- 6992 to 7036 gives 0.79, 2.6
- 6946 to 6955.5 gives 0.07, 2.62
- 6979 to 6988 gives 0.54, 2.48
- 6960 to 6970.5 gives 0.46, 2.52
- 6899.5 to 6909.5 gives 0.21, 2.57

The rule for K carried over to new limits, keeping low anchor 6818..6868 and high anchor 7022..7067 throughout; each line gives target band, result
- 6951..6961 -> -0.2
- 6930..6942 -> 0.1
